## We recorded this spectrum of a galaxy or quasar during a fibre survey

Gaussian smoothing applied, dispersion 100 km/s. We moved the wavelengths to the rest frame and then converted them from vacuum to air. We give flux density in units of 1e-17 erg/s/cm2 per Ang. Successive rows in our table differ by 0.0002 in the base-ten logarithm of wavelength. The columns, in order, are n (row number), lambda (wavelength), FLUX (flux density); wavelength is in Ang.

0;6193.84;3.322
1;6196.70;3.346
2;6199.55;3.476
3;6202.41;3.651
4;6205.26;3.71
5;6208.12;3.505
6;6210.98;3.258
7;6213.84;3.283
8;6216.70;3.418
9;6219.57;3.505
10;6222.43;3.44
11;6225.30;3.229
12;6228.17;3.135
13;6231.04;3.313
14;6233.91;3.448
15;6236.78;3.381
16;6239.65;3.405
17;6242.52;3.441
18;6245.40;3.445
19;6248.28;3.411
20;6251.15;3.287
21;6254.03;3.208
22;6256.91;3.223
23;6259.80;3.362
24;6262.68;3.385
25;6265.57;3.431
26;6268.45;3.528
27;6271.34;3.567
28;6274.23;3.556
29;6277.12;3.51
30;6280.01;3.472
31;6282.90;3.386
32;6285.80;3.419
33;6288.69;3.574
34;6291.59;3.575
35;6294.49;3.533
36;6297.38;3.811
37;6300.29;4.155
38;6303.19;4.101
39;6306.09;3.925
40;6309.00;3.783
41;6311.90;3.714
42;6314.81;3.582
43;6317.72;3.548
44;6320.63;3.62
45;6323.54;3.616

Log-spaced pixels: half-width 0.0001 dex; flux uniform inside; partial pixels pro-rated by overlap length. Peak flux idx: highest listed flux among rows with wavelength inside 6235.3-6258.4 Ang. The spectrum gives 3.445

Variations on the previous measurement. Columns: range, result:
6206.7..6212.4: 3.505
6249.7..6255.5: 3.287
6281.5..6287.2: 3.419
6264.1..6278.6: 3.567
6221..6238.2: 3.448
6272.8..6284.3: 3.556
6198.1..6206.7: 3.71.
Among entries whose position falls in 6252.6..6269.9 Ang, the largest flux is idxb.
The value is 3.528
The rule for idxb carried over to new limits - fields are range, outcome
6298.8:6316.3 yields 4.155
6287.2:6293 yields 3.575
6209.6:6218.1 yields 3.418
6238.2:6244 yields 3.441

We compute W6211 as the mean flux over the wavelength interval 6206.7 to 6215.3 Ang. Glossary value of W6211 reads 3.35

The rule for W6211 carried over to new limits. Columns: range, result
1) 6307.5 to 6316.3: 3.69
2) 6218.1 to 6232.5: 3.32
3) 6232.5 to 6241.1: 3.41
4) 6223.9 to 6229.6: 3.18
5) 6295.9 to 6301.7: 3.98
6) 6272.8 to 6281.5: 3.51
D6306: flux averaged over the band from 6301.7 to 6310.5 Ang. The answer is 3.94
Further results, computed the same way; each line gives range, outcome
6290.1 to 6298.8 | 3.64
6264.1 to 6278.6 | 3.52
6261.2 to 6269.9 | 3.45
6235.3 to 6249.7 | 3.42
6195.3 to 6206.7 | 3.55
